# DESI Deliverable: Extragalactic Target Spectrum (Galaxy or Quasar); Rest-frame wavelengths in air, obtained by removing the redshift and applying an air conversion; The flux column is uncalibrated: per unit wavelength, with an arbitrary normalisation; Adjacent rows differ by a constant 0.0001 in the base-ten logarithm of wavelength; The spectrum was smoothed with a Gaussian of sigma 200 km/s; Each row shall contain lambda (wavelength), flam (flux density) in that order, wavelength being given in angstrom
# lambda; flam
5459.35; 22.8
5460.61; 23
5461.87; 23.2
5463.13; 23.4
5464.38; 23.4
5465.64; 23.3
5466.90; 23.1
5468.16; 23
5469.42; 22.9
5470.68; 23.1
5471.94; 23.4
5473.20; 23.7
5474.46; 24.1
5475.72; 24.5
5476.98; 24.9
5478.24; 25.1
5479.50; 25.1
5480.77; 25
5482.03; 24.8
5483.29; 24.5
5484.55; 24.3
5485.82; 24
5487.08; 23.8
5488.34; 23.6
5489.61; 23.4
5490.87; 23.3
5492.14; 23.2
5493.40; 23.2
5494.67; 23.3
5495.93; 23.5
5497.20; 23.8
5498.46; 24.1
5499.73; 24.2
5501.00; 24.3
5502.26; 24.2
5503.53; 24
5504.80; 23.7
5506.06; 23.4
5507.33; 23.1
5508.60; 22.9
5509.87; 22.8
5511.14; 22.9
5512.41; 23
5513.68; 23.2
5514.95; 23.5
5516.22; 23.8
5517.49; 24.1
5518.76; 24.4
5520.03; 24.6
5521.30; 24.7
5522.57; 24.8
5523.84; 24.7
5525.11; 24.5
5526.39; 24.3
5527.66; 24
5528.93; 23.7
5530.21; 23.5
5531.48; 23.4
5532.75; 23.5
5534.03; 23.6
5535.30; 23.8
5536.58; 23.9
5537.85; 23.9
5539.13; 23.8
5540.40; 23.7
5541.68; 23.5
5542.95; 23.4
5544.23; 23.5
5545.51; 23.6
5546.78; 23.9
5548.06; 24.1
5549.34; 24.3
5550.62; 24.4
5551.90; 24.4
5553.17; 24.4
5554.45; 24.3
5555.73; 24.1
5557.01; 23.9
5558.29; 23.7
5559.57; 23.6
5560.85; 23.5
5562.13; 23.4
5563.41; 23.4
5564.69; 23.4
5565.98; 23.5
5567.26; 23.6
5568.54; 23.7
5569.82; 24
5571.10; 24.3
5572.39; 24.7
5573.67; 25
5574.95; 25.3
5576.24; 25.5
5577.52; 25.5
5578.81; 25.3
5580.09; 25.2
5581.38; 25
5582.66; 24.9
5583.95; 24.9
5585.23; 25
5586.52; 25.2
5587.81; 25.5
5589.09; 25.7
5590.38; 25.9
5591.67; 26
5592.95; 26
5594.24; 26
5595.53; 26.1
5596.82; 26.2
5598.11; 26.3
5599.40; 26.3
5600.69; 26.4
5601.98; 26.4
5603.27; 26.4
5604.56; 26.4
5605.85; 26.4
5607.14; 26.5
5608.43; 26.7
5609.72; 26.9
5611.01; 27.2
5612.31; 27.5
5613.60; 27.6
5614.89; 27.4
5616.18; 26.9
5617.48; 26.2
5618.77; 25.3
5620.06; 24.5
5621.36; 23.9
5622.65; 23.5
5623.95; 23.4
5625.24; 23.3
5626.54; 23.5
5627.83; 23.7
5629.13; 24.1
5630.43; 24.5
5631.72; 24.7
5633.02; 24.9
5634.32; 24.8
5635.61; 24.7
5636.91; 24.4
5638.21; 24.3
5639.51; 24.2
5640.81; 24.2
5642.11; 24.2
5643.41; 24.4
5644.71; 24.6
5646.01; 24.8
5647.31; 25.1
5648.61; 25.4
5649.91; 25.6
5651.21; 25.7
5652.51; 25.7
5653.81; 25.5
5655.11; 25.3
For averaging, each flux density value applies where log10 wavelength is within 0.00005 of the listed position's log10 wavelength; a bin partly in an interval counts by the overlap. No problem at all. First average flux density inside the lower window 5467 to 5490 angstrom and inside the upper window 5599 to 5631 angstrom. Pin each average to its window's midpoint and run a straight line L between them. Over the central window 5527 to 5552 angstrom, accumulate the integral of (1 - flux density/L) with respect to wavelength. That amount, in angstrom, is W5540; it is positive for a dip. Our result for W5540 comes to 1.0 angstrom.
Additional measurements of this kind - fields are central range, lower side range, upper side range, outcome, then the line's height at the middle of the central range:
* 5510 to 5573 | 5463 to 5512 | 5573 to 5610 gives 2.42 angstrom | 24.8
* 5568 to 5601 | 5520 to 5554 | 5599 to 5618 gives 0.58 angstrom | 25.8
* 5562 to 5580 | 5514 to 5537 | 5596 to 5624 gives 0.57 angstrom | 25.2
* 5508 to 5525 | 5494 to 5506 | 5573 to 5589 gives 0.23 angstrom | 24.2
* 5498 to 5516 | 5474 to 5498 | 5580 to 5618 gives 0.69 angstrom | 24.5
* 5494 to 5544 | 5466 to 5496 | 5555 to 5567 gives -0.08 angstrom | 23.7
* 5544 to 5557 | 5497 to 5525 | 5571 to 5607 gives 0.35 angstrom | 24.8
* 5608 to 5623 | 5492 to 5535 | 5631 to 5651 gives -1.01 angstrom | 24.5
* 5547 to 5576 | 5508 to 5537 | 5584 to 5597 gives 0.97 angstrom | 24.9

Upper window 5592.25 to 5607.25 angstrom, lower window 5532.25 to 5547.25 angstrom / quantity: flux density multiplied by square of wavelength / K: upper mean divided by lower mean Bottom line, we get 1.13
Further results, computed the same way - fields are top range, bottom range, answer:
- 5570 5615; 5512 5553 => 1.11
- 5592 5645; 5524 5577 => 1.09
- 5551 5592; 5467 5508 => 1.06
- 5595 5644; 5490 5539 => 1.11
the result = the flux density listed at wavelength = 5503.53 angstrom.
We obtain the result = 24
